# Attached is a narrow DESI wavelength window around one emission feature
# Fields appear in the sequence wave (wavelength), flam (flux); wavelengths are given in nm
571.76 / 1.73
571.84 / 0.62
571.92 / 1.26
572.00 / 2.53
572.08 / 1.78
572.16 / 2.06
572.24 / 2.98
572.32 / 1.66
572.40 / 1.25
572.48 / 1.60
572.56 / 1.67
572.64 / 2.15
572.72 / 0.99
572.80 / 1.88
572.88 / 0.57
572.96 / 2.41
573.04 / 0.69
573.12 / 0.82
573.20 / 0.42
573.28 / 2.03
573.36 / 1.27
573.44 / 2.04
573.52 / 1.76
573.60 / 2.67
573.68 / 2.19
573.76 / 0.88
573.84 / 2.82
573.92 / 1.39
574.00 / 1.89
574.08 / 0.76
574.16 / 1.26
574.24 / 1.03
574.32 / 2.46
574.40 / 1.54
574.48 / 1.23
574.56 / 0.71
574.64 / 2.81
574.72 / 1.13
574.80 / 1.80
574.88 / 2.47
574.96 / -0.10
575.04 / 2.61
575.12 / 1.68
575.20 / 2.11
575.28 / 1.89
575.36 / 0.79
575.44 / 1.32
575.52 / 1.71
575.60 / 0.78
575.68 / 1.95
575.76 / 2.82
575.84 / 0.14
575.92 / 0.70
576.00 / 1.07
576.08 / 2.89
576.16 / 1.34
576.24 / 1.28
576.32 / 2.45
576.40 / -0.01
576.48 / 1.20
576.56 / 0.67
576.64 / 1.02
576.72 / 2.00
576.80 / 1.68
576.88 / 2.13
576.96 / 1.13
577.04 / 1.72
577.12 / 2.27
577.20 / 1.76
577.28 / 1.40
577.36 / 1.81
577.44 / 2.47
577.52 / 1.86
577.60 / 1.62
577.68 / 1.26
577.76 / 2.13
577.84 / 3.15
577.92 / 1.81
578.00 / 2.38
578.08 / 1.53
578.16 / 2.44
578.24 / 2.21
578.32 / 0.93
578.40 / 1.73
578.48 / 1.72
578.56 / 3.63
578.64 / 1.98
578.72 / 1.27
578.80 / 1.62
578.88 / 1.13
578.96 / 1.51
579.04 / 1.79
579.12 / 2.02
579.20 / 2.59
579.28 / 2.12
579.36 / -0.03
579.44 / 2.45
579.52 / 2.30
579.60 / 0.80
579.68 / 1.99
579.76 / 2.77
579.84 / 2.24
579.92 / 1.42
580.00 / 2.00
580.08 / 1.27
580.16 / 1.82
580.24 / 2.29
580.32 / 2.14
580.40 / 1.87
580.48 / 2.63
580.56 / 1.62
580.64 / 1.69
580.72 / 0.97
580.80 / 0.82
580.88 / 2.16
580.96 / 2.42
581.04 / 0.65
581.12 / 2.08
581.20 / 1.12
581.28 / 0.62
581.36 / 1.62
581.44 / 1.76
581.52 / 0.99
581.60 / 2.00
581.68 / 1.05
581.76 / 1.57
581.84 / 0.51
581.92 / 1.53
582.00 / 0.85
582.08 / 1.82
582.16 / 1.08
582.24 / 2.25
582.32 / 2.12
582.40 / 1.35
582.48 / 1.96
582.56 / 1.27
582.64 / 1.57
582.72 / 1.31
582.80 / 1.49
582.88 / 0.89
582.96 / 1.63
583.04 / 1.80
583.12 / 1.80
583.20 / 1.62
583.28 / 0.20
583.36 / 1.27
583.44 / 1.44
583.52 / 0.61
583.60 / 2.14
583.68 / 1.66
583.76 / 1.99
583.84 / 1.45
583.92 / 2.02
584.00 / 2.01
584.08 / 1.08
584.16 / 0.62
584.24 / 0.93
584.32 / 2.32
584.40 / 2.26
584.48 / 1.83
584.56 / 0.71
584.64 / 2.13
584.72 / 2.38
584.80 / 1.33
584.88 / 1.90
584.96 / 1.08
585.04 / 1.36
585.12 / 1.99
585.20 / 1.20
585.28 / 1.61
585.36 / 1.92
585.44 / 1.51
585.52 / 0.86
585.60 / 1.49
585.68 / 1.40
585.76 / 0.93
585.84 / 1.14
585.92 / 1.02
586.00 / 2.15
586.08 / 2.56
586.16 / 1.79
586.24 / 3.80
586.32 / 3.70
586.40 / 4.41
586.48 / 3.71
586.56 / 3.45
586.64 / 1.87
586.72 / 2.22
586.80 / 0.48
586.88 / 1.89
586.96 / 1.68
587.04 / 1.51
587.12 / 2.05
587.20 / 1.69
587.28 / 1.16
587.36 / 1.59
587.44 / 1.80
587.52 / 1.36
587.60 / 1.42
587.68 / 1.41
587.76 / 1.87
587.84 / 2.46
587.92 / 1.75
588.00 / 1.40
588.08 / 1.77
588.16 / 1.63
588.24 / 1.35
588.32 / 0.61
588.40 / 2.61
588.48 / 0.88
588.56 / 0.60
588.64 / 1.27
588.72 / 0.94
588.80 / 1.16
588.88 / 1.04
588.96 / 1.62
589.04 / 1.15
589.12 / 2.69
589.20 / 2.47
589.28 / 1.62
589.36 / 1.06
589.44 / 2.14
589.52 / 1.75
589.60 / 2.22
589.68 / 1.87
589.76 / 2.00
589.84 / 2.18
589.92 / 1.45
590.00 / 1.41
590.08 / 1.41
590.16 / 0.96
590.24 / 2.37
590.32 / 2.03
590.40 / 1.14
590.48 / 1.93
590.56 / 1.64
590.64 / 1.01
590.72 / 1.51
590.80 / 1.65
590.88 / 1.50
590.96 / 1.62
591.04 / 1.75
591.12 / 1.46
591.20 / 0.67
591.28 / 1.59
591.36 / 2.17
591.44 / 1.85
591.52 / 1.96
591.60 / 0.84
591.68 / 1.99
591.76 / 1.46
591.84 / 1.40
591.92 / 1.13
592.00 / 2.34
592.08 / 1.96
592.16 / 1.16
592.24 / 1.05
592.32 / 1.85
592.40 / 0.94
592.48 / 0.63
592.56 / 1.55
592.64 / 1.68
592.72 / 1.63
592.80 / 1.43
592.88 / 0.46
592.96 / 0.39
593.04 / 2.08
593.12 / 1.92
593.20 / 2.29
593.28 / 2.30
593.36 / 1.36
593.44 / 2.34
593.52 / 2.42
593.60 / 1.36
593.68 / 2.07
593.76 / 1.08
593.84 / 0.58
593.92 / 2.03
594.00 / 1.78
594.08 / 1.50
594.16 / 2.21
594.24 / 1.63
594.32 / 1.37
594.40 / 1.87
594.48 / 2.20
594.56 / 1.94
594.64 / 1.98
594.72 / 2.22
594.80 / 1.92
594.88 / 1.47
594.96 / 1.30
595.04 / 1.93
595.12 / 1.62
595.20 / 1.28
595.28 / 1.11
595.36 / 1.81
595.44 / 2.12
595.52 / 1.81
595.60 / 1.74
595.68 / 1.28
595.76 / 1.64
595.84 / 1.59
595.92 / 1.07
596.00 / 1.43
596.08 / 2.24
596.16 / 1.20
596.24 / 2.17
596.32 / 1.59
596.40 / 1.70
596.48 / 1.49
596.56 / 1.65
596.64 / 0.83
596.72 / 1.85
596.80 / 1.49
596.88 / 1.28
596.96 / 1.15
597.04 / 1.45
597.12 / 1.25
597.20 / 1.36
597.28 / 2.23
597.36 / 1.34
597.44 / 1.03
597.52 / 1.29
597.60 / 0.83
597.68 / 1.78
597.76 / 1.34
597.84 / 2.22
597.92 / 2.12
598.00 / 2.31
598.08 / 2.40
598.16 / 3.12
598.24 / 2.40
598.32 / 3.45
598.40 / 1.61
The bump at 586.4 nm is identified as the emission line Hbeta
